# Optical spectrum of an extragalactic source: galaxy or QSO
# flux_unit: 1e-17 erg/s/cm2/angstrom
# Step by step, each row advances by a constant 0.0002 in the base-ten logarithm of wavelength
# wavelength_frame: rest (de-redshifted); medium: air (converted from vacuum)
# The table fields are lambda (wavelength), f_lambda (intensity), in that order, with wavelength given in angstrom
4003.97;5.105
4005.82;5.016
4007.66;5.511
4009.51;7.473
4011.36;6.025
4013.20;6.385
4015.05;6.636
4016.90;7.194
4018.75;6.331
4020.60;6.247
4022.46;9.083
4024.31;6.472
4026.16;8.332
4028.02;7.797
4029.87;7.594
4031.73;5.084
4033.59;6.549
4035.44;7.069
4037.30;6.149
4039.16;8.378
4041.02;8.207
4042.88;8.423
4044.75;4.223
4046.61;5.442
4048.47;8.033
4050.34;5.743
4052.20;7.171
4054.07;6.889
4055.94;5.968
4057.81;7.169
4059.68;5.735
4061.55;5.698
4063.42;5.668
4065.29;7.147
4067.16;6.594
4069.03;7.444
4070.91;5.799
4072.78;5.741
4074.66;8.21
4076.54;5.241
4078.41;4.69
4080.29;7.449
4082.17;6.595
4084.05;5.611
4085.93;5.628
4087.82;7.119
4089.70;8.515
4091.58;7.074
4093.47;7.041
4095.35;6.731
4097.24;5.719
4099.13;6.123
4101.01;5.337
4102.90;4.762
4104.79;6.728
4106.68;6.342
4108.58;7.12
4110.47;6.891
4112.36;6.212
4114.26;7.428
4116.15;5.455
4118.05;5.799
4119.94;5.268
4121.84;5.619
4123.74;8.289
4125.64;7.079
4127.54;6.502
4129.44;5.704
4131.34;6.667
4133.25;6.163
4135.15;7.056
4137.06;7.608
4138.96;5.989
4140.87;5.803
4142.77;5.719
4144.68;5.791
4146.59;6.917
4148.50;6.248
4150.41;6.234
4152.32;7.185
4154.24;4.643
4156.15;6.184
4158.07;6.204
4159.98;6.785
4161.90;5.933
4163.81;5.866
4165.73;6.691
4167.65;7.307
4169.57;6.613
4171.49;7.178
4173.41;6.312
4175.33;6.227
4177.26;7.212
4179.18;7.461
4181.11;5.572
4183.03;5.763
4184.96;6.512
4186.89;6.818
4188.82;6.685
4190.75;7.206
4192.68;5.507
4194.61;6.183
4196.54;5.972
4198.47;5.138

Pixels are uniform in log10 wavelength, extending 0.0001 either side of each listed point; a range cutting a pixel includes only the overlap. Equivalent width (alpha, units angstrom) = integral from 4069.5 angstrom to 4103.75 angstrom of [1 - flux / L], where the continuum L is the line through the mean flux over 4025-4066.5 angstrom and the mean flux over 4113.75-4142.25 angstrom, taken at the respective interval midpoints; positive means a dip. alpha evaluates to 1.3 angstrom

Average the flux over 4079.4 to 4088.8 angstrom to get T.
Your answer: 6.48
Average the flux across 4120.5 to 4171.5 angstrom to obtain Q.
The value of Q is 6.42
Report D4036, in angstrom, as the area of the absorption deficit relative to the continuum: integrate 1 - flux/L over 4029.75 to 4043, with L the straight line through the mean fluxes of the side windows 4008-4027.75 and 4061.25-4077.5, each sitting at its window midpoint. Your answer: -0.58 angstrom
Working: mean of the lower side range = 7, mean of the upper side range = 6.42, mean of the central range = 7.08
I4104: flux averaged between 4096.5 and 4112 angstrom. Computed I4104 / 6.14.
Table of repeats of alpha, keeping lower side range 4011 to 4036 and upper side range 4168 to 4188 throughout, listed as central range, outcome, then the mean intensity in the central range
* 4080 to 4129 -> 2.1 angstrom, 6.46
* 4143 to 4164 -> 1.5 angstrom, 6.18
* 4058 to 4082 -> 1.8 angstrom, 6.32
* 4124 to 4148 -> 0.8 angstrom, 6.47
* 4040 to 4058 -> 0.4 angstrom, 6.71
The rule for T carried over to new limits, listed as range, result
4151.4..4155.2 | 5.9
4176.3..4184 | 6.5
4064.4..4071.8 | 6.75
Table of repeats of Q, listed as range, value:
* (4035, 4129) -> 6.5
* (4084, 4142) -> 6.44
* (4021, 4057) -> 6.97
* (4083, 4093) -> 6.8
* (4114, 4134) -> 6.33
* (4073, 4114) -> 6.44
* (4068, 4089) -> 6.35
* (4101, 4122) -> 6.13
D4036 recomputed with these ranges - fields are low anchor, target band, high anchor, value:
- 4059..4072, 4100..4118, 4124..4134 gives 0.7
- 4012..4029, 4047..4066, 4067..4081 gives 0.4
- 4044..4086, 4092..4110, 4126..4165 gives 0.1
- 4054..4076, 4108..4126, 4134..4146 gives -0.3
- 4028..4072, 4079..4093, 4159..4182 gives -0.4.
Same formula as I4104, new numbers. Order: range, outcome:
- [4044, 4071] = 6.35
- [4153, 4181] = 6.45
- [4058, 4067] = 6.2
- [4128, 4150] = 6.34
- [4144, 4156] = 6.18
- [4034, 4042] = 7.41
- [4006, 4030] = 6.93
